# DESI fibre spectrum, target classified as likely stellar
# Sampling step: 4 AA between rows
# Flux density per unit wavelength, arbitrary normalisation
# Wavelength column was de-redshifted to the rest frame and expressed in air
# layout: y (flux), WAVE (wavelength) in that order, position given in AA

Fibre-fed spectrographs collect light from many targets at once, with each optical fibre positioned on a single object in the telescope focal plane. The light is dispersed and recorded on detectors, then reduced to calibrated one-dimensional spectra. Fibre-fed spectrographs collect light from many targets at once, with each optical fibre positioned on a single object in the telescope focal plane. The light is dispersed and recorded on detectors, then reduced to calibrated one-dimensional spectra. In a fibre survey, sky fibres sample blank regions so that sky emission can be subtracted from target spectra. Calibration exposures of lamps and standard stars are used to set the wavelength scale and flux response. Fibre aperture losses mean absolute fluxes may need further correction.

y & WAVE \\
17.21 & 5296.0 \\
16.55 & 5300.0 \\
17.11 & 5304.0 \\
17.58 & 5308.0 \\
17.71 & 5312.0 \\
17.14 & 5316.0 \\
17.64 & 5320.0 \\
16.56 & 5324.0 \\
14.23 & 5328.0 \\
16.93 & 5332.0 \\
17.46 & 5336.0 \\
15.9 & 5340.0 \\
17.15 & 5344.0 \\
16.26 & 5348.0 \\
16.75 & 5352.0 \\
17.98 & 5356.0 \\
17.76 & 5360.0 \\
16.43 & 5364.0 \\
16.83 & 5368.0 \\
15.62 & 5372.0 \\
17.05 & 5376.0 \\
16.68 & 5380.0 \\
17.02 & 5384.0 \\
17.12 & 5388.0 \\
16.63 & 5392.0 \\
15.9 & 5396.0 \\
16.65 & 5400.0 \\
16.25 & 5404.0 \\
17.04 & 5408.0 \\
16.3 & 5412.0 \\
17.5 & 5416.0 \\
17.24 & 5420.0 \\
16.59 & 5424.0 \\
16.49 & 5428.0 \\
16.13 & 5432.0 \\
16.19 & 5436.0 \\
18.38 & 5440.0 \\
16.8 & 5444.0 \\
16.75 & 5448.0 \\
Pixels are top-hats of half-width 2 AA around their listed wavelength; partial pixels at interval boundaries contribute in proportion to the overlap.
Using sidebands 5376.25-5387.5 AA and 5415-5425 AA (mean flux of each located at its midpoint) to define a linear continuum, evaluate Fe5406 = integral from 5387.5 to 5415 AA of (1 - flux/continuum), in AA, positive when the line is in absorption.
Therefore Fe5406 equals 0.7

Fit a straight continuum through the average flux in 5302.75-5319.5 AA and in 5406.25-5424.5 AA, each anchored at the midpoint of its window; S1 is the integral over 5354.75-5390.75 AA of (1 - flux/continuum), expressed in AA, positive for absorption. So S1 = 0.49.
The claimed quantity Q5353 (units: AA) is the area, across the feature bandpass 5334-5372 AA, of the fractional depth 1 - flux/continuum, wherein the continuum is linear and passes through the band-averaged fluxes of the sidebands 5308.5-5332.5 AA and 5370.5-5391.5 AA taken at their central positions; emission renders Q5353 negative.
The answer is -0.3 AA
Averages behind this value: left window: 16.7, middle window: 16.9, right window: 16.7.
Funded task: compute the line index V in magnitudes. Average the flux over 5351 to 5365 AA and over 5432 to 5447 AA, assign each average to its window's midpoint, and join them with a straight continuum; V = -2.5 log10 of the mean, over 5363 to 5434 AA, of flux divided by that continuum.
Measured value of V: 0.03 mag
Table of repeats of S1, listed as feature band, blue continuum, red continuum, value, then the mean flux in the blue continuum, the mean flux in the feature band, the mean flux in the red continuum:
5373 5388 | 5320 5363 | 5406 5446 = -0.1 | 16.7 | 16.9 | 16.9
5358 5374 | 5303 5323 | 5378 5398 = 0.2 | 17.4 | 16.7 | 16.7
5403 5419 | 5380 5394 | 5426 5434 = -0.3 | 16.9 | 16.8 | 16.3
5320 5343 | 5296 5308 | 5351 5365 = 1.1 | 17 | 16.4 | 17.3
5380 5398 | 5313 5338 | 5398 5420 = 0.1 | 16.7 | 16.7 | 16.8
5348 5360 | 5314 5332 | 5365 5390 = -0.5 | 16.5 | 17.2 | 16.7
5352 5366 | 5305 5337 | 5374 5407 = -0.4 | 16.9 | 17.3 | 16.7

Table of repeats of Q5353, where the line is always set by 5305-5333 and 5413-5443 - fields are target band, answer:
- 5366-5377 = 0.3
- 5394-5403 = 0.3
